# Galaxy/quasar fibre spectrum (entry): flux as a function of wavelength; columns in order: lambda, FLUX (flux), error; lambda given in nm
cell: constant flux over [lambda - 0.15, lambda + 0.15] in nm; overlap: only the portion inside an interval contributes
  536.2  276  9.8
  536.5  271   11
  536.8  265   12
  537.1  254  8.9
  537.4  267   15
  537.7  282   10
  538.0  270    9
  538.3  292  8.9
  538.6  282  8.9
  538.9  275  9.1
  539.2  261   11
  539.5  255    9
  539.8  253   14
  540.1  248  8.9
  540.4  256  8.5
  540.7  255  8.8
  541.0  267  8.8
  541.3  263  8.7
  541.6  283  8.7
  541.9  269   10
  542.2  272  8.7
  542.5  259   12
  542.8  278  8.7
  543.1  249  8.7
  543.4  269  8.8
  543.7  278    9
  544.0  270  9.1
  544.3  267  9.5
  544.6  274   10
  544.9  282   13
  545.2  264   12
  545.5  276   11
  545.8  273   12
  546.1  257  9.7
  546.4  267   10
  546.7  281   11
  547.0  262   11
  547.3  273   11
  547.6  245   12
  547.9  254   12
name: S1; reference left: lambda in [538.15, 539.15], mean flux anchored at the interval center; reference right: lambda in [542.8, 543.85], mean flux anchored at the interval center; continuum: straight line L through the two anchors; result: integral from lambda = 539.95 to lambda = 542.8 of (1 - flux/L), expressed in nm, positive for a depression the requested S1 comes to 0.09 nm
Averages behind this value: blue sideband 281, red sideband 267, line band 264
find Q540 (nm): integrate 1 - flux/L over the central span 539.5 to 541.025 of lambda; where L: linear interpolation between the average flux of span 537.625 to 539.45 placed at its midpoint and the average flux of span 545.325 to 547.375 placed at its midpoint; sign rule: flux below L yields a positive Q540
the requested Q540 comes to 0.11 nm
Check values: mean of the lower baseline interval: 276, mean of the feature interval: 255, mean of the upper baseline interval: 270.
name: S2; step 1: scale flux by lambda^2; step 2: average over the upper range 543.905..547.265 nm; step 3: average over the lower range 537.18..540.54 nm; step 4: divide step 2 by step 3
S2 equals 1.04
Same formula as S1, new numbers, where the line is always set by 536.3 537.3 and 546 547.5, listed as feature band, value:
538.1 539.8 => -0.040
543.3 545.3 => -0.041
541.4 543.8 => -0.028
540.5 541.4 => 0.015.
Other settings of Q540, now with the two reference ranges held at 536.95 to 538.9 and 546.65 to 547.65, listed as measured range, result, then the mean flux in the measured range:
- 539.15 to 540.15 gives 0.07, 254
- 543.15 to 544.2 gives 0.00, 270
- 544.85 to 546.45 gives -0.01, 269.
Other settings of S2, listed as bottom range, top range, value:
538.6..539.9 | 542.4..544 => 1.03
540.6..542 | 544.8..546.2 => 1.03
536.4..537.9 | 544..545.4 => 1.04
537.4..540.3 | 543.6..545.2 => 1.04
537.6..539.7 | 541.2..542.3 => 1.01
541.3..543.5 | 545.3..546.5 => 1.01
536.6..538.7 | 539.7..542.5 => 0.98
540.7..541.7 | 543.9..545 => 1.03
